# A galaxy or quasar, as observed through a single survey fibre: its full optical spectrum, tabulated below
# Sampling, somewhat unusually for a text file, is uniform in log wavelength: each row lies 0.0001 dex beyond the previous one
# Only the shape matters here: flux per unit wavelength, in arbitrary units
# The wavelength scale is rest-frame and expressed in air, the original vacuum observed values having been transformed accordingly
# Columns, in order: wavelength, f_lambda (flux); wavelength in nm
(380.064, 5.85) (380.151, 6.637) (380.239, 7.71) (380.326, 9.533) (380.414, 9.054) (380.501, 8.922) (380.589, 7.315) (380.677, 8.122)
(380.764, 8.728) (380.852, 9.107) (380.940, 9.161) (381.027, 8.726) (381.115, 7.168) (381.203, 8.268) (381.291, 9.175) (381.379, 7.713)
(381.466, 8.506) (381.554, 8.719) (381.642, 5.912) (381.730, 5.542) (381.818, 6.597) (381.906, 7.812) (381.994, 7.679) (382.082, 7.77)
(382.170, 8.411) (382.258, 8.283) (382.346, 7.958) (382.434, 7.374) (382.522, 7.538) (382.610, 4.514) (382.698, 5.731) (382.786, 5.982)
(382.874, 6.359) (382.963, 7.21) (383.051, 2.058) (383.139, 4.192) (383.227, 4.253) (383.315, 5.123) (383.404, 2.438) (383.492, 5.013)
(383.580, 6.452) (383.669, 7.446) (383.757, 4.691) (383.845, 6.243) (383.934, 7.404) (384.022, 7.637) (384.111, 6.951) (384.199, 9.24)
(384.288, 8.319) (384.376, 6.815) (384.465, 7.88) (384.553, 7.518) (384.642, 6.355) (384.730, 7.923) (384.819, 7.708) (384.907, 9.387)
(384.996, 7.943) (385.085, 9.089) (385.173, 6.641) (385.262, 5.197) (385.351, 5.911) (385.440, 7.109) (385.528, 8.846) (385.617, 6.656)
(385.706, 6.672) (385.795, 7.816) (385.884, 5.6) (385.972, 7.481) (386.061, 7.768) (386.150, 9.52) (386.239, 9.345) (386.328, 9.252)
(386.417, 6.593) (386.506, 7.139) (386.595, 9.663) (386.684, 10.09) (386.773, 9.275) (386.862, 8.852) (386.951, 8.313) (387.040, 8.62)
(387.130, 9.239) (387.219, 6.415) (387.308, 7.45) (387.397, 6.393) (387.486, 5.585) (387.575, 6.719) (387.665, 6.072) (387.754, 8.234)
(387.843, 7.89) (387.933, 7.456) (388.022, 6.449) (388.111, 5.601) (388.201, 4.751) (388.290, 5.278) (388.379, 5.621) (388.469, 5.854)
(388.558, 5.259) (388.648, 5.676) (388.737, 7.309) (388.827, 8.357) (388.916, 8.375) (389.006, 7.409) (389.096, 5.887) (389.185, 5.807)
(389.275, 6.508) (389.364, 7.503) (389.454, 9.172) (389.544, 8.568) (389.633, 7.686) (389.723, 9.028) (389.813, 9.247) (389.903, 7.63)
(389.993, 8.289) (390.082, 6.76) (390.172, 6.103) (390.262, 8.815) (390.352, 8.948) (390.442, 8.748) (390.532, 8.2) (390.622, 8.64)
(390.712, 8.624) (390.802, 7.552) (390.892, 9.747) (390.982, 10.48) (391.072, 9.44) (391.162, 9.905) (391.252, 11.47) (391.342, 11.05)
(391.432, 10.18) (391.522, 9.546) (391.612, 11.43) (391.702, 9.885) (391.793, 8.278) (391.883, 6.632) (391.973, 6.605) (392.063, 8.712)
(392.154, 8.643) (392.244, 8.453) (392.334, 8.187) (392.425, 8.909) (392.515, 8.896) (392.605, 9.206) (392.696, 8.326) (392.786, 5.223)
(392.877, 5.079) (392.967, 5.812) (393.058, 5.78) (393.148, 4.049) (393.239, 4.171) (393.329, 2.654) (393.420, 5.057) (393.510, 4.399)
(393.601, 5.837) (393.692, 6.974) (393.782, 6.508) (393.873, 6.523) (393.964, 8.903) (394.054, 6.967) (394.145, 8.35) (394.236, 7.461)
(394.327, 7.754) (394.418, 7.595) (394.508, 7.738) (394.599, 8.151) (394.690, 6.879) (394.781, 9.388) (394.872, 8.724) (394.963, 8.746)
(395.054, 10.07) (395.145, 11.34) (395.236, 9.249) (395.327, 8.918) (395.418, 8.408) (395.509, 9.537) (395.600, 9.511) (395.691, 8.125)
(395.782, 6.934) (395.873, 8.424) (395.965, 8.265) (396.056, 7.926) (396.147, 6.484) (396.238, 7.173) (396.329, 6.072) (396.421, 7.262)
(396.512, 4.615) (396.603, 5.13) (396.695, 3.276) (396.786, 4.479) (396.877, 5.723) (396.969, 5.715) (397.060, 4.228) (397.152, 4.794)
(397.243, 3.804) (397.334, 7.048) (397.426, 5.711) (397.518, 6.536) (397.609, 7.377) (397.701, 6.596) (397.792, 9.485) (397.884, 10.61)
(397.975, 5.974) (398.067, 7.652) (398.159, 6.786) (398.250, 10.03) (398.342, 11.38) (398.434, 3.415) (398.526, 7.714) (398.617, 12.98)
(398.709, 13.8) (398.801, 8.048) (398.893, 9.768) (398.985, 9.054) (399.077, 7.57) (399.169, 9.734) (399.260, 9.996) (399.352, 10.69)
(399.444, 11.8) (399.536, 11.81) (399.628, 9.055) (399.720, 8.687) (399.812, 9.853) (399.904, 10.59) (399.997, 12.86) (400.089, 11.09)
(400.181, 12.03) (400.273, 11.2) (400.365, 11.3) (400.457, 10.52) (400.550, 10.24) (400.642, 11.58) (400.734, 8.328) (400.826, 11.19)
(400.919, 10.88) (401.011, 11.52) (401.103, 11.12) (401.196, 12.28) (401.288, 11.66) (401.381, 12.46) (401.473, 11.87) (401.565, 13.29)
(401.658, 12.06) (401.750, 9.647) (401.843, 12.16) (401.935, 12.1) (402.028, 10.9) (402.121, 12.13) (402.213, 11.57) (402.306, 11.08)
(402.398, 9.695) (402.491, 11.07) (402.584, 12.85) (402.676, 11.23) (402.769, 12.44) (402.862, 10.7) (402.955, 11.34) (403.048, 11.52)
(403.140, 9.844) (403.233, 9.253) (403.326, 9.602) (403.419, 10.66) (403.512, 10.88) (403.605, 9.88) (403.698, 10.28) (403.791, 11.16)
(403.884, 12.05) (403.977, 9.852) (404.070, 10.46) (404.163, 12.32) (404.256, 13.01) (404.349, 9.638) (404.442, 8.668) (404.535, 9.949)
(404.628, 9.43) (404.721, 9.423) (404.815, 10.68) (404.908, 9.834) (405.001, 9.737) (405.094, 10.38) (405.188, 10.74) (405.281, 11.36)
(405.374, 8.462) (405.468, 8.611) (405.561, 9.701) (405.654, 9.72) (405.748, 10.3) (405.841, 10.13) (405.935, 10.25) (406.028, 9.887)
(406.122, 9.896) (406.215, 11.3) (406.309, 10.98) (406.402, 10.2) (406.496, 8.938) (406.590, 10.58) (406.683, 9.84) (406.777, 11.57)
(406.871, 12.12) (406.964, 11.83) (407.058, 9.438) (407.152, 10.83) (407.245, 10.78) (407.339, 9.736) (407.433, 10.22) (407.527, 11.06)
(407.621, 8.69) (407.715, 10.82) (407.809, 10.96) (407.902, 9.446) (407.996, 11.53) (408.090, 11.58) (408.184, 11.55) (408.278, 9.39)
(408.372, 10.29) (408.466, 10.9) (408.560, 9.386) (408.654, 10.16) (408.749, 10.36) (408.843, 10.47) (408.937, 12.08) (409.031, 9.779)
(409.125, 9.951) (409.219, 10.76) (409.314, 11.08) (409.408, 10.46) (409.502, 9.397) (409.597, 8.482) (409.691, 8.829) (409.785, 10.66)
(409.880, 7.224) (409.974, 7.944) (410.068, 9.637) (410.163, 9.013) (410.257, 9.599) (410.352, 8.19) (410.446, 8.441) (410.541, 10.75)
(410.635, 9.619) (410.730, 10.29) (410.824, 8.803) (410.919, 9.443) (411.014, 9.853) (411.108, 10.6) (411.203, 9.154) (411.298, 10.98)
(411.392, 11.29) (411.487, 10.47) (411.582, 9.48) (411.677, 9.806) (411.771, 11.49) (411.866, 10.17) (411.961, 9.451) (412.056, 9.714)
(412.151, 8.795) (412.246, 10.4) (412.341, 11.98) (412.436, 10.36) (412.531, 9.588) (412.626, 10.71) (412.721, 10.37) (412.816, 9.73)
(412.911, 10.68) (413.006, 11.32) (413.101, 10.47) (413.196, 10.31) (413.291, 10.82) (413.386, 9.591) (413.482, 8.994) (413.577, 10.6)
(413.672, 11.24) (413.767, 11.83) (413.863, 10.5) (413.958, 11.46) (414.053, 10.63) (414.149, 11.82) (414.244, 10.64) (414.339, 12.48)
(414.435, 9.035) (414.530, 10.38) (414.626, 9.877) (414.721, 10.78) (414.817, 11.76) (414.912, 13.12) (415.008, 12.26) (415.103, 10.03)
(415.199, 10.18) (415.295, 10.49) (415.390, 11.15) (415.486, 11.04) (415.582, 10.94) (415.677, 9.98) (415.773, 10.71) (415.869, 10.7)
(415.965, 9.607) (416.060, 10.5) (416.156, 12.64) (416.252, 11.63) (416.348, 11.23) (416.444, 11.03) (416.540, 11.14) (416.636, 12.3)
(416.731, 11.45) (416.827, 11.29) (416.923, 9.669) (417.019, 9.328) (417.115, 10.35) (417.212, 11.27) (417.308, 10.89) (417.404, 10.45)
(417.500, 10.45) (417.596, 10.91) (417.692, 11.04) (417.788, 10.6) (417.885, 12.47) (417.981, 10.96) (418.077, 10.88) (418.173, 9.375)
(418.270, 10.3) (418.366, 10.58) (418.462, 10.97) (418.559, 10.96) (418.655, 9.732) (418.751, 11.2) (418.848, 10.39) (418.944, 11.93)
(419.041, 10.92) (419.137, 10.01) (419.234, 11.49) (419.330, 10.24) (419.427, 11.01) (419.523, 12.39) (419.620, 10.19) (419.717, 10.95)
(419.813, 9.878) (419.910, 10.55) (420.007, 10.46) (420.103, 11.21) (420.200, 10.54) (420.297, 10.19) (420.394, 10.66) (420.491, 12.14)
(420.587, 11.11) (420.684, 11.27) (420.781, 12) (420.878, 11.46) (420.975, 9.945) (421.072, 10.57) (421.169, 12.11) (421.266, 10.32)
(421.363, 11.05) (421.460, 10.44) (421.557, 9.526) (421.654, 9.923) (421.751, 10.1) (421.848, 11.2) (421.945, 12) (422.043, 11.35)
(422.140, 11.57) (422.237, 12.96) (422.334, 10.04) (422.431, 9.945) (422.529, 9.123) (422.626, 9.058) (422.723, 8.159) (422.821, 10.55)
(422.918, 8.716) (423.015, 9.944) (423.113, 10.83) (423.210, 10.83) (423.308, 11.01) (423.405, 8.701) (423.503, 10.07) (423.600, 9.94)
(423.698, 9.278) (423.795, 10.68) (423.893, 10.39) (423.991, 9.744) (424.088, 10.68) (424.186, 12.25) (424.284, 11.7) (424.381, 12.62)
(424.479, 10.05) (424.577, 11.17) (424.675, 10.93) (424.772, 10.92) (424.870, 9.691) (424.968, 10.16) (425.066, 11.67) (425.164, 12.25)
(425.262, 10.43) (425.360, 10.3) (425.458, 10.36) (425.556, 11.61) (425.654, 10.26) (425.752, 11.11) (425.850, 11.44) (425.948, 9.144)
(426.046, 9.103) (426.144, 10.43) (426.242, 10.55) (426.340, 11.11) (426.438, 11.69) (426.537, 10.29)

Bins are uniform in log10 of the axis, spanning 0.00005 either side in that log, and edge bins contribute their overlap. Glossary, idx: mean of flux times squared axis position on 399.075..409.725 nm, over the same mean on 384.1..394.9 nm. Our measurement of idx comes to 1.50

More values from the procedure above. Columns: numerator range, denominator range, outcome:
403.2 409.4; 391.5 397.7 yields 1.54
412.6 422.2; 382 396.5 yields 1.66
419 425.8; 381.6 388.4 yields 1.83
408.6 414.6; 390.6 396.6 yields 1.41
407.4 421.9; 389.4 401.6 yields 1.37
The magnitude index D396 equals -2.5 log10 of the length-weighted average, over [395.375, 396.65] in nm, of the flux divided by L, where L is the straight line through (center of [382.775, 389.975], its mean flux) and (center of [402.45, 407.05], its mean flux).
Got 0.195 mag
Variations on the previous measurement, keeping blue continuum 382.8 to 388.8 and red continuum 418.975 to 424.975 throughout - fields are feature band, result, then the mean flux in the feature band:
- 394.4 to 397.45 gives 0.11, 7.22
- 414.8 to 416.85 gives -0.12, 11.1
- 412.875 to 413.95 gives -0.09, 10.6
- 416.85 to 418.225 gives -0.05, 10.6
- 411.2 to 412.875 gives -0.07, 10.2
